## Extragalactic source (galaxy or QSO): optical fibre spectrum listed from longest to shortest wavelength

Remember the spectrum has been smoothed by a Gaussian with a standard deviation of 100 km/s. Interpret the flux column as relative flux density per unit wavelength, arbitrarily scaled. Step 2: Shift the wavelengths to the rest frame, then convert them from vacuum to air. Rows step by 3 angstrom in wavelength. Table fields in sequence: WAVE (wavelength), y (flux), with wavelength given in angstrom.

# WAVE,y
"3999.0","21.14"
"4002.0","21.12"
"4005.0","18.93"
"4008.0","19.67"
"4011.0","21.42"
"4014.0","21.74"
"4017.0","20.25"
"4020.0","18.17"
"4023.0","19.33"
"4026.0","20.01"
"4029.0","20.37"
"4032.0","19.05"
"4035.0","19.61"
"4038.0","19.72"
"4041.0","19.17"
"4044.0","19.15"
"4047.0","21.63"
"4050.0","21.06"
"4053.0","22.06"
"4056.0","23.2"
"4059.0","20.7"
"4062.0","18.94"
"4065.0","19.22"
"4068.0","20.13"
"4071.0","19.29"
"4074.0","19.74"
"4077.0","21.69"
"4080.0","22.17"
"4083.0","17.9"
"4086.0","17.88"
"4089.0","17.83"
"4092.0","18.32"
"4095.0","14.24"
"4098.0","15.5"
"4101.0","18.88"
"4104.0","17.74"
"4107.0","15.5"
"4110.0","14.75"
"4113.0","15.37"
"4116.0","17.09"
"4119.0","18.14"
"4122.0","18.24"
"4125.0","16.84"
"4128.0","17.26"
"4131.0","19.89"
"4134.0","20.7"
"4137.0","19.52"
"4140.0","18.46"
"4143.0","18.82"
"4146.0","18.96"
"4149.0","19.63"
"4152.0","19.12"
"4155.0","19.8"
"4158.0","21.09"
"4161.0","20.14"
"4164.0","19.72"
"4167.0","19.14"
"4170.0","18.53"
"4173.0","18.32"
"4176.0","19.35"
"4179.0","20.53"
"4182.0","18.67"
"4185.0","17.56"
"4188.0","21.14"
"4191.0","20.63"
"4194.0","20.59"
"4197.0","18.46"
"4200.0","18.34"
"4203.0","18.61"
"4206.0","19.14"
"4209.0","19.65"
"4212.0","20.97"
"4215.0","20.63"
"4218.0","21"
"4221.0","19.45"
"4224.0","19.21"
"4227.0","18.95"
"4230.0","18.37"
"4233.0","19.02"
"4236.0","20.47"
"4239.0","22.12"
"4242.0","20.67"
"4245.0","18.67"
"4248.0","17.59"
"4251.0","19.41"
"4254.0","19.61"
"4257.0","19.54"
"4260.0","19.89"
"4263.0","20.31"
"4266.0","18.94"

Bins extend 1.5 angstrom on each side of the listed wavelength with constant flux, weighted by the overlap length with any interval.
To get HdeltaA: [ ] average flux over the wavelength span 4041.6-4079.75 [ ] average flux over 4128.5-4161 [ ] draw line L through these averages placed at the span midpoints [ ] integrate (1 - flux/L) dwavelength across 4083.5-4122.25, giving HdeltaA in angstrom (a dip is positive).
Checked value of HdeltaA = 6.18 angstrom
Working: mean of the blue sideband 20.6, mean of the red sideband 19.6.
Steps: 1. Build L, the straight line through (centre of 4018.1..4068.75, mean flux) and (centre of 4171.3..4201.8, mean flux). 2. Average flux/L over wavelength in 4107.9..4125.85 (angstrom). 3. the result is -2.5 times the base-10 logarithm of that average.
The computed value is 0.18 mag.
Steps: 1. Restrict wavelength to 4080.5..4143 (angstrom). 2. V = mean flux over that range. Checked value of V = 17.6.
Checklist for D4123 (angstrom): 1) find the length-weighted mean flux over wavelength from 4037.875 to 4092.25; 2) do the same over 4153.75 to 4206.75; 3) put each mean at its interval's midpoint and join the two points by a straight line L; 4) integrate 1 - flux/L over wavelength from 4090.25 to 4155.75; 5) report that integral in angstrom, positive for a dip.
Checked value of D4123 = 6.3 angstrom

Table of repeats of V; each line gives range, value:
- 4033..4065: 20.4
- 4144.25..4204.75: 19.4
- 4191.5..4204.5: 19.1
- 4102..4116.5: 16.1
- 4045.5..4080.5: 20.8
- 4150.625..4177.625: 19.5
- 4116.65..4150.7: 18.7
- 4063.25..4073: 19.5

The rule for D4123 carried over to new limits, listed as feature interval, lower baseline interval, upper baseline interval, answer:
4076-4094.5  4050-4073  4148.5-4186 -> 1.20 angstrom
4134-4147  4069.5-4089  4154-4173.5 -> 0.30 angstrom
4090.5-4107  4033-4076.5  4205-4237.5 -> 2.73 angstrom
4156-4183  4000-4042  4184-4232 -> 0.16 angstrom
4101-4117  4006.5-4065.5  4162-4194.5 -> 2.83 angstrom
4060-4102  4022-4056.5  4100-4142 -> 0.64 angstrom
